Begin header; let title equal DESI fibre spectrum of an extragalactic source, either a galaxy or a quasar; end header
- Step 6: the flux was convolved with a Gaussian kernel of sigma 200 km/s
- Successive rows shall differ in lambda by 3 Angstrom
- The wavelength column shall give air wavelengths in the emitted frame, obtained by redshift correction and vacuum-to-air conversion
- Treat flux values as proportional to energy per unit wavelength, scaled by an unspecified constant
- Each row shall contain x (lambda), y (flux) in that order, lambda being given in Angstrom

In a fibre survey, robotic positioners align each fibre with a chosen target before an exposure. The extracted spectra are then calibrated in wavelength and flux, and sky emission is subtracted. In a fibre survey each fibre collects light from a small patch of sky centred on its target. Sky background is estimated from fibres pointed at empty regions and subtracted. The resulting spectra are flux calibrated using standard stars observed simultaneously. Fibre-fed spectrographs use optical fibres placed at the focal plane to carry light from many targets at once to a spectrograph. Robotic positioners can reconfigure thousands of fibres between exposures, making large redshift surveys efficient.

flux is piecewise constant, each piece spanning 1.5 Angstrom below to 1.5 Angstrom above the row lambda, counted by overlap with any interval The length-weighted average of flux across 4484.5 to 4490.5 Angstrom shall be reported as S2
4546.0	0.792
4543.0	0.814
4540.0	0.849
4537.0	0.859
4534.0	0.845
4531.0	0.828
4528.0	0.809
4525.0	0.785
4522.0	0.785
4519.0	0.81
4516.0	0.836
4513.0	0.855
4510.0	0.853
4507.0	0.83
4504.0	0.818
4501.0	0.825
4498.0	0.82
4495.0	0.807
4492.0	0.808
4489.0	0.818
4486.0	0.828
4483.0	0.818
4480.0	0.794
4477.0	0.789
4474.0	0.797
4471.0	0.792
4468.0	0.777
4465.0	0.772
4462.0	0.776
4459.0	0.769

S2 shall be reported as 0.823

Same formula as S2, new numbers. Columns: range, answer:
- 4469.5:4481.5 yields 0.793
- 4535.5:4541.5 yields 0.854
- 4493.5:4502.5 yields 0.817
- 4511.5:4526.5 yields 0.814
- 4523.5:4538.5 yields 0.825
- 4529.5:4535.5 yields 0.837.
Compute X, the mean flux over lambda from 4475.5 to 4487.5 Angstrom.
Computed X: 0.807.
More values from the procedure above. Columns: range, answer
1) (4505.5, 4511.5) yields 0.841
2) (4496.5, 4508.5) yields 0.823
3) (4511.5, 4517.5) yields 0.846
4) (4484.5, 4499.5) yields 0.816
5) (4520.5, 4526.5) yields 0.785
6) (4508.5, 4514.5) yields 0.854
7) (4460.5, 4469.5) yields 0.775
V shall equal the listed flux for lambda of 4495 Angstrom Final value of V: 0.807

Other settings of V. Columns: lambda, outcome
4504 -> 0.818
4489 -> 0.818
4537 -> 0.859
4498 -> 0.82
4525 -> 0.785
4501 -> 0.825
